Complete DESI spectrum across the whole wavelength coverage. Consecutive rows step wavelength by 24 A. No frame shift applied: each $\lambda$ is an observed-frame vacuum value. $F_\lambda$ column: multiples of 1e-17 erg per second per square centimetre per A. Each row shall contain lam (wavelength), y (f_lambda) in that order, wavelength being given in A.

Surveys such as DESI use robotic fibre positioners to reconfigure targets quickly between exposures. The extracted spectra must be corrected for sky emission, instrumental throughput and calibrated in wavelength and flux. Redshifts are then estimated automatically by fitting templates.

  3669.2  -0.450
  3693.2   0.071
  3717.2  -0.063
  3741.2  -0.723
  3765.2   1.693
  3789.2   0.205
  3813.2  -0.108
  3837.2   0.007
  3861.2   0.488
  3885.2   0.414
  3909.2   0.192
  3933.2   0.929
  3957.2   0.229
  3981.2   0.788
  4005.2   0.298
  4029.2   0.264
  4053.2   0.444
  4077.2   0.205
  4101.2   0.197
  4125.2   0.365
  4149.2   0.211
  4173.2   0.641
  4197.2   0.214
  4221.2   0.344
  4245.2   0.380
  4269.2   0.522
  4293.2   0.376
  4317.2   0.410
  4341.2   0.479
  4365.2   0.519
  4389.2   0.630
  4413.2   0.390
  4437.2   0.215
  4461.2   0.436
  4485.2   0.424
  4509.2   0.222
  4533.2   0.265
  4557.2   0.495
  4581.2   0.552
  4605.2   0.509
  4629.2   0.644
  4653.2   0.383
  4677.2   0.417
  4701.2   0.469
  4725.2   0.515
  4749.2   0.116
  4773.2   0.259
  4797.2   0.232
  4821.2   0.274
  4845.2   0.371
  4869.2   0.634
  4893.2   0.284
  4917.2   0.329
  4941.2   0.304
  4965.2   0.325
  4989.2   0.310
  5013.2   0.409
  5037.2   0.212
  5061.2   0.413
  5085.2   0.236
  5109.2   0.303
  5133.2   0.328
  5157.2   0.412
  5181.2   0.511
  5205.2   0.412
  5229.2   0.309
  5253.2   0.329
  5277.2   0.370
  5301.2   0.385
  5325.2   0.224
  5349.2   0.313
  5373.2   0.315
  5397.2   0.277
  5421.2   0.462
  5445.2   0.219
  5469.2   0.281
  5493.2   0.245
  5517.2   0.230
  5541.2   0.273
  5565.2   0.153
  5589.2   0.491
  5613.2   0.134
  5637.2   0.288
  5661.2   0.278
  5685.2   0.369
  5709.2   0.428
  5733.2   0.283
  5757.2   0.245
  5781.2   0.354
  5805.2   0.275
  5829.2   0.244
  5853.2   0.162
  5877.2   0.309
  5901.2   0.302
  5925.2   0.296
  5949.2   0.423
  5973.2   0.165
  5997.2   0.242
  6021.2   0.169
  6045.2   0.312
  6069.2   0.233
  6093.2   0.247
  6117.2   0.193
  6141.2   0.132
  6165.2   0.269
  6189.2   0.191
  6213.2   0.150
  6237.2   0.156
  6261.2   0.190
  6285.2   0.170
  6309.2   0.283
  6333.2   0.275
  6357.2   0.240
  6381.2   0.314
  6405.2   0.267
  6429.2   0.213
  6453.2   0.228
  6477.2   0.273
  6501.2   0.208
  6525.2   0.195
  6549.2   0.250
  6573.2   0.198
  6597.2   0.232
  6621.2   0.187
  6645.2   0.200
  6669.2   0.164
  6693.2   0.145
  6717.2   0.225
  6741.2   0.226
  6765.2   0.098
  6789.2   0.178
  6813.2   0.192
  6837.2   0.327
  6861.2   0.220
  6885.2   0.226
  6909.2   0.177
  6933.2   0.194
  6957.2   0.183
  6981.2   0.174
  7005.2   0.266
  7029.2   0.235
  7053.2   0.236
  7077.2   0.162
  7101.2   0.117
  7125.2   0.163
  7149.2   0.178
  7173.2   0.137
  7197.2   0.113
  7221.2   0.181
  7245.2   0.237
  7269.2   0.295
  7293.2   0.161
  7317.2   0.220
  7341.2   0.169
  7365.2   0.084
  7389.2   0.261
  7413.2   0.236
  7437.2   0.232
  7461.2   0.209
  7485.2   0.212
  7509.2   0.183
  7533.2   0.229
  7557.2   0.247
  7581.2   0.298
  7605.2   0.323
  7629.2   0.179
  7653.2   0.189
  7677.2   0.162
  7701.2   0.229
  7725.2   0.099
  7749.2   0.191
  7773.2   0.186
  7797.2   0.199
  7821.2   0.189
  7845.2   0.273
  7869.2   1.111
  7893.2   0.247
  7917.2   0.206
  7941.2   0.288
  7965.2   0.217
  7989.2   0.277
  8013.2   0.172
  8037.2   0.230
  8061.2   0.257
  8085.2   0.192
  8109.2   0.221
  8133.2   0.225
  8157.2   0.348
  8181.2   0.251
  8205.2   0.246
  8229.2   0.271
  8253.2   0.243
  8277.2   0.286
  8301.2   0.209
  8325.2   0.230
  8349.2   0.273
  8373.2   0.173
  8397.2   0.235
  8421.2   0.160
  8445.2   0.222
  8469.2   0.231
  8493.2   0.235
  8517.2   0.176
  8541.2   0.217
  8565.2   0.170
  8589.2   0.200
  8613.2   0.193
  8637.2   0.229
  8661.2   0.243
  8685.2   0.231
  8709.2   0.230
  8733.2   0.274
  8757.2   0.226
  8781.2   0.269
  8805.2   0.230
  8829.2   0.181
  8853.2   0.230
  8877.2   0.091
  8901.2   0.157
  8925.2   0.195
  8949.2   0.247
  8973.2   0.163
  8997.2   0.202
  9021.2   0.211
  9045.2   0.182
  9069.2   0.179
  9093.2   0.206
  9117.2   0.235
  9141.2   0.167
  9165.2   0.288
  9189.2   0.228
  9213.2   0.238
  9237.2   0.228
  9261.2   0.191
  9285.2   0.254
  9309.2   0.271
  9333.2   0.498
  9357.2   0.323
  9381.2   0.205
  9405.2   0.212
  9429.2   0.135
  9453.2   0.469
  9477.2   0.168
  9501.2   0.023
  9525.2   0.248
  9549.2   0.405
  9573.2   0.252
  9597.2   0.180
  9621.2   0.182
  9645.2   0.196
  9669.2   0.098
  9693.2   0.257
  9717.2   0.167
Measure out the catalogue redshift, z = 1.109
